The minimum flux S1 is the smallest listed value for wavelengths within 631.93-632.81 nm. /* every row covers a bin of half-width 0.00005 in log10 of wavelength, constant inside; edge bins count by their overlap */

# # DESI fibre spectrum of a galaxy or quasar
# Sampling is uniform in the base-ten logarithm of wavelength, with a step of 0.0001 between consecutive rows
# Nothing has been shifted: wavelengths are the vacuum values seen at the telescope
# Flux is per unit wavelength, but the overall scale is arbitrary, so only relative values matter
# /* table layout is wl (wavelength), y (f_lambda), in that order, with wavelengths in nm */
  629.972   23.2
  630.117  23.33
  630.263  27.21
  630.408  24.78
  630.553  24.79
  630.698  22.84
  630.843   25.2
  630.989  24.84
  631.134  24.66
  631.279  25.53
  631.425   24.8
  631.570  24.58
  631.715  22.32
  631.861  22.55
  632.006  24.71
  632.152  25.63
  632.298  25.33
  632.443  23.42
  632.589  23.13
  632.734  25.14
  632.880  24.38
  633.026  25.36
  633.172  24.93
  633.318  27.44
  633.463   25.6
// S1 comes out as 23.13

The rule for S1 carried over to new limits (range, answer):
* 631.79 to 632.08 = 22.55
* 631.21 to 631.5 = 24.8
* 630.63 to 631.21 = 22.84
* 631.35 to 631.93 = 22.32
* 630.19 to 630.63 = 24.78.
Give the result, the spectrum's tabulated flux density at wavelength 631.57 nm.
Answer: 24.58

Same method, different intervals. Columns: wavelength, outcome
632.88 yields 24.38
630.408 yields 24.78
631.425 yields 24.8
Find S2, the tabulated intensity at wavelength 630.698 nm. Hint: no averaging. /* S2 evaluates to 22.84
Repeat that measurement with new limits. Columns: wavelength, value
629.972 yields 23.2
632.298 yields 25.33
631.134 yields 24.66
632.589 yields 23.13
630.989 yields 24.84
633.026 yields 25.36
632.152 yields 25.63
